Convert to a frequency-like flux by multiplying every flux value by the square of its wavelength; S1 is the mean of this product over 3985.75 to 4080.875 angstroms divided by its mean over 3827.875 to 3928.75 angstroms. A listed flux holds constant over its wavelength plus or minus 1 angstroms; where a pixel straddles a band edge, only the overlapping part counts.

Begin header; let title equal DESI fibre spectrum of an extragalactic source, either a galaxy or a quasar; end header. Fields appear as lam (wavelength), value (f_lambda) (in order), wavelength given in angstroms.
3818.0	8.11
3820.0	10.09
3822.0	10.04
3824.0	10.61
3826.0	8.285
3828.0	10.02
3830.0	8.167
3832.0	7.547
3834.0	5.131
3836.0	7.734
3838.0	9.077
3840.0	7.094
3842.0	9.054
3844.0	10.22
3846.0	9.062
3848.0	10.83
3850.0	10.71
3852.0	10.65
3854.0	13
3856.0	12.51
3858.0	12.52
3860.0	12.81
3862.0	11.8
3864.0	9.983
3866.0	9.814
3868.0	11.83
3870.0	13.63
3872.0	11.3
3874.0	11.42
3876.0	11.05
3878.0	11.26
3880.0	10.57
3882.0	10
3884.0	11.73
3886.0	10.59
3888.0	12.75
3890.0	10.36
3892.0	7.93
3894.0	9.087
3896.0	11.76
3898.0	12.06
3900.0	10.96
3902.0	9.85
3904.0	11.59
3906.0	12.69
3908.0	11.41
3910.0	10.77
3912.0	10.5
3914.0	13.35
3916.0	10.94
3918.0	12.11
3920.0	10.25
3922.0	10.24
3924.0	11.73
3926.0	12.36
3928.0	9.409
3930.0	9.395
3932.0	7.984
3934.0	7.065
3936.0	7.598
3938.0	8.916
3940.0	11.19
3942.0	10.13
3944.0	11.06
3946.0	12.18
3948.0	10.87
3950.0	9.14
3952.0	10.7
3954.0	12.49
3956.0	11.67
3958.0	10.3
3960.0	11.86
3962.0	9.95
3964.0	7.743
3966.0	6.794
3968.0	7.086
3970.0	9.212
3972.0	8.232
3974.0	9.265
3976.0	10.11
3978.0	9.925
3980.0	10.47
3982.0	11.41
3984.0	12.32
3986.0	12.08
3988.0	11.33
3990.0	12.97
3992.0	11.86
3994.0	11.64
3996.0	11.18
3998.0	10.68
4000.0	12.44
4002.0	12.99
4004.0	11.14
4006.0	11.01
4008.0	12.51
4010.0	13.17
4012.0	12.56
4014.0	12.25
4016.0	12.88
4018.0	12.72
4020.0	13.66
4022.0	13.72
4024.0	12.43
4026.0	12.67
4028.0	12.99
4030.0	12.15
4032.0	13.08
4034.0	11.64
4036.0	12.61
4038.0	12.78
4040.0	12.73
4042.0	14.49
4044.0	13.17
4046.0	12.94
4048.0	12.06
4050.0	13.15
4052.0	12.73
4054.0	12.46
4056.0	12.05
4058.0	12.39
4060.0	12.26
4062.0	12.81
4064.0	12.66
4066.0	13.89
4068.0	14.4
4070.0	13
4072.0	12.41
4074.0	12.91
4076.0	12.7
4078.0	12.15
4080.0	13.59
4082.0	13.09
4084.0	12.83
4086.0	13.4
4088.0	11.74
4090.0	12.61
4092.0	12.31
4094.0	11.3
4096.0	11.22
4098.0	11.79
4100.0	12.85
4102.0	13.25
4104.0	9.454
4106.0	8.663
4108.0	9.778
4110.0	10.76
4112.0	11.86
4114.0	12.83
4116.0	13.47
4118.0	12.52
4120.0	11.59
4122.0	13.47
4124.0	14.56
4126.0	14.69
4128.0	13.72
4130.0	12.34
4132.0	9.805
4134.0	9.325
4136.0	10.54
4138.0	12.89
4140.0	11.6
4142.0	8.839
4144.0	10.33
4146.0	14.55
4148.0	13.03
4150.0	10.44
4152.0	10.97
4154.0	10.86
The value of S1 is 1.3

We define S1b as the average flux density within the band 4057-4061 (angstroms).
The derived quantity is 12.3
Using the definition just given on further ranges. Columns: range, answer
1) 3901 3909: 11.4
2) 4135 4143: 11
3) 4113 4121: 12.6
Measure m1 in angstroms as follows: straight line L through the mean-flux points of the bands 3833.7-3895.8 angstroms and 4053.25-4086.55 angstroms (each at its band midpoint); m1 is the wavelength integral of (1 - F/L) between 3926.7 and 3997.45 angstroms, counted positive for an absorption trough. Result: 9.1 angstroms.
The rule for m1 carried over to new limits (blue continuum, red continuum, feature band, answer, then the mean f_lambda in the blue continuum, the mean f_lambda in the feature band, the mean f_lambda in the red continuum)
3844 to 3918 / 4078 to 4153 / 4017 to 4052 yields -3.6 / 11.2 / 12.9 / 11.9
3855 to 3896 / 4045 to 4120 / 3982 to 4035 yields -1.7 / 11.2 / 12.3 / 12.3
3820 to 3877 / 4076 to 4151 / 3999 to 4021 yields -2.3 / 10.2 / 12.5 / 12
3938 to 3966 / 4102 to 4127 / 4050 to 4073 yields -2.6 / 10.5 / 12.8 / 12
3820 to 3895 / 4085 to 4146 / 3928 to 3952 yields 2.5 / 10.3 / 9.63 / 11.8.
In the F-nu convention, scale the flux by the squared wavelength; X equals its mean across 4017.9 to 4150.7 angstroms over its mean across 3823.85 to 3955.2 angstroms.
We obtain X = 1.30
